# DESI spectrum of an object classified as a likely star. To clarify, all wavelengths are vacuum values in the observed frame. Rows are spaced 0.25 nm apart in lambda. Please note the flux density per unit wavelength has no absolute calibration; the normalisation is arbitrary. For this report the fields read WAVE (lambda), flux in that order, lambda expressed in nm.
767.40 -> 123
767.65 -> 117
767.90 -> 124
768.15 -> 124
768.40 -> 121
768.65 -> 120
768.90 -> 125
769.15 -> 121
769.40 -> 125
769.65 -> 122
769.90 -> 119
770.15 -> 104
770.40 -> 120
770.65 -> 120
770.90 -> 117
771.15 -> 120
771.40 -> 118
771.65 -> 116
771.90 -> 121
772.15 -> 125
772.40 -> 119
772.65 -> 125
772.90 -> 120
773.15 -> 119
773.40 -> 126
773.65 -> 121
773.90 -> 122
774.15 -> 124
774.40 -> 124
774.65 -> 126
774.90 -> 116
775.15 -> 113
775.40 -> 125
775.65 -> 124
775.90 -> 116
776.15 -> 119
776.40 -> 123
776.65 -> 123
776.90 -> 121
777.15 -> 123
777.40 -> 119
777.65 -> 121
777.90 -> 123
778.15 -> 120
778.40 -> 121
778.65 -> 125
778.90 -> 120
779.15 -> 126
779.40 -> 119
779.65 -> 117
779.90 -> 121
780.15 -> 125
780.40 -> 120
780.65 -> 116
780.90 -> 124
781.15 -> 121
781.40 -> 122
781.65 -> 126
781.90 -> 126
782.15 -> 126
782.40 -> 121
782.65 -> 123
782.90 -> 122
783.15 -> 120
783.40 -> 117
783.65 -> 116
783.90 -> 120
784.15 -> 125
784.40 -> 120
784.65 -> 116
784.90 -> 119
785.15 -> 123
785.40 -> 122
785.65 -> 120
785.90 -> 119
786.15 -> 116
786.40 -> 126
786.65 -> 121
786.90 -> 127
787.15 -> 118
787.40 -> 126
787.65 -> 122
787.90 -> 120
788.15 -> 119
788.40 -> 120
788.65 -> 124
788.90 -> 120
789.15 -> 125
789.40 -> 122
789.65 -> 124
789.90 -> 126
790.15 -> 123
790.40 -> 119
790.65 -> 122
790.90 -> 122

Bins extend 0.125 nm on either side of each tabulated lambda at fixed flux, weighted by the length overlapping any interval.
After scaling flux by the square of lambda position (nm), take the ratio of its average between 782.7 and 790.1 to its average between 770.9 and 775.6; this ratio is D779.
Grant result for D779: 1.0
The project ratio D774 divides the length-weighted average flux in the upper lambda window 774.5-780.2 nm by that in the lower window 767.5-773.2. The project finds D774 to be 1.01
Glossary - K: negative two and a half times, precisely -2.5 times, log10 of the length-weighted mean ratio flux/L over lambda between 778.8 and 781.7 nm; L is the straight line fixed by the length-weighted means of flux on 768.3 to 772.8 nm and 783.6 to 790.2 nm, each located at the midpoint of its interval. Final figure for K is 0.00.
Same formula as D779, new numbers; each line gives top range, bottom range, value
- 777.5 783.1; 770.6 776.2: 1.03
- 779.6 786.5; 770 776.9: 1.03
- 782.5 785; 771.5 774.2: 1.01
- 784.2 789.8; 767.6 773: 1.05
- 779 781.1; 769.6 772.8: 1.04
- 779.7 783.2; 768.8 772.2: 1.05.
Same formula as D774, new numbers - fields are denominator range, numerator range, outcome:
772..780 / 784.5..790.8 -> 1.00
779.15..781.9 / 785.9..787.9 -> 1.00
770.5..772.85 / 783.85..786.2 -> 1.00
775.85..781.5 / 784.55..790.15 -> 1.00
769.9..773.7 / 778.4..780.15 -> 1.02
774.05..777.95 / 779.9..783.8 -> 1.00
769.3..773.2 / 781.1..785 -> 1.02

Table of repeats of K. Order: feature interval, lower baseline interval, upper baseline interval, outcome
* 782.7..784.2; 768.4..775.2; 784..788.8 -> 0.01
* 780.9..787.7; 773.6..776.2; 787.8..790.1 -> 0.00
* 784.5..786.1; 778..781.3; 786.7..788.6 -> 0.02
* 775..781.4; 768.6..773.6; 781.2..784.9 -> 0.00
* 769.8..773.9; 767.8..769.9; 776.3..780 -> 0.02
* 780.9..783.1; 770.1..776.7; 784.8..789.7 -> -0.02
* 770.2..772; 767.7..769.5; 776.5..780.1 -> 0.04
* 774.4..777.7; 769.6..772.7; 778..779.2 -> 0.00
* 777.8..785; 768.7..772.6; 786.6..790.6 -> 0.00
